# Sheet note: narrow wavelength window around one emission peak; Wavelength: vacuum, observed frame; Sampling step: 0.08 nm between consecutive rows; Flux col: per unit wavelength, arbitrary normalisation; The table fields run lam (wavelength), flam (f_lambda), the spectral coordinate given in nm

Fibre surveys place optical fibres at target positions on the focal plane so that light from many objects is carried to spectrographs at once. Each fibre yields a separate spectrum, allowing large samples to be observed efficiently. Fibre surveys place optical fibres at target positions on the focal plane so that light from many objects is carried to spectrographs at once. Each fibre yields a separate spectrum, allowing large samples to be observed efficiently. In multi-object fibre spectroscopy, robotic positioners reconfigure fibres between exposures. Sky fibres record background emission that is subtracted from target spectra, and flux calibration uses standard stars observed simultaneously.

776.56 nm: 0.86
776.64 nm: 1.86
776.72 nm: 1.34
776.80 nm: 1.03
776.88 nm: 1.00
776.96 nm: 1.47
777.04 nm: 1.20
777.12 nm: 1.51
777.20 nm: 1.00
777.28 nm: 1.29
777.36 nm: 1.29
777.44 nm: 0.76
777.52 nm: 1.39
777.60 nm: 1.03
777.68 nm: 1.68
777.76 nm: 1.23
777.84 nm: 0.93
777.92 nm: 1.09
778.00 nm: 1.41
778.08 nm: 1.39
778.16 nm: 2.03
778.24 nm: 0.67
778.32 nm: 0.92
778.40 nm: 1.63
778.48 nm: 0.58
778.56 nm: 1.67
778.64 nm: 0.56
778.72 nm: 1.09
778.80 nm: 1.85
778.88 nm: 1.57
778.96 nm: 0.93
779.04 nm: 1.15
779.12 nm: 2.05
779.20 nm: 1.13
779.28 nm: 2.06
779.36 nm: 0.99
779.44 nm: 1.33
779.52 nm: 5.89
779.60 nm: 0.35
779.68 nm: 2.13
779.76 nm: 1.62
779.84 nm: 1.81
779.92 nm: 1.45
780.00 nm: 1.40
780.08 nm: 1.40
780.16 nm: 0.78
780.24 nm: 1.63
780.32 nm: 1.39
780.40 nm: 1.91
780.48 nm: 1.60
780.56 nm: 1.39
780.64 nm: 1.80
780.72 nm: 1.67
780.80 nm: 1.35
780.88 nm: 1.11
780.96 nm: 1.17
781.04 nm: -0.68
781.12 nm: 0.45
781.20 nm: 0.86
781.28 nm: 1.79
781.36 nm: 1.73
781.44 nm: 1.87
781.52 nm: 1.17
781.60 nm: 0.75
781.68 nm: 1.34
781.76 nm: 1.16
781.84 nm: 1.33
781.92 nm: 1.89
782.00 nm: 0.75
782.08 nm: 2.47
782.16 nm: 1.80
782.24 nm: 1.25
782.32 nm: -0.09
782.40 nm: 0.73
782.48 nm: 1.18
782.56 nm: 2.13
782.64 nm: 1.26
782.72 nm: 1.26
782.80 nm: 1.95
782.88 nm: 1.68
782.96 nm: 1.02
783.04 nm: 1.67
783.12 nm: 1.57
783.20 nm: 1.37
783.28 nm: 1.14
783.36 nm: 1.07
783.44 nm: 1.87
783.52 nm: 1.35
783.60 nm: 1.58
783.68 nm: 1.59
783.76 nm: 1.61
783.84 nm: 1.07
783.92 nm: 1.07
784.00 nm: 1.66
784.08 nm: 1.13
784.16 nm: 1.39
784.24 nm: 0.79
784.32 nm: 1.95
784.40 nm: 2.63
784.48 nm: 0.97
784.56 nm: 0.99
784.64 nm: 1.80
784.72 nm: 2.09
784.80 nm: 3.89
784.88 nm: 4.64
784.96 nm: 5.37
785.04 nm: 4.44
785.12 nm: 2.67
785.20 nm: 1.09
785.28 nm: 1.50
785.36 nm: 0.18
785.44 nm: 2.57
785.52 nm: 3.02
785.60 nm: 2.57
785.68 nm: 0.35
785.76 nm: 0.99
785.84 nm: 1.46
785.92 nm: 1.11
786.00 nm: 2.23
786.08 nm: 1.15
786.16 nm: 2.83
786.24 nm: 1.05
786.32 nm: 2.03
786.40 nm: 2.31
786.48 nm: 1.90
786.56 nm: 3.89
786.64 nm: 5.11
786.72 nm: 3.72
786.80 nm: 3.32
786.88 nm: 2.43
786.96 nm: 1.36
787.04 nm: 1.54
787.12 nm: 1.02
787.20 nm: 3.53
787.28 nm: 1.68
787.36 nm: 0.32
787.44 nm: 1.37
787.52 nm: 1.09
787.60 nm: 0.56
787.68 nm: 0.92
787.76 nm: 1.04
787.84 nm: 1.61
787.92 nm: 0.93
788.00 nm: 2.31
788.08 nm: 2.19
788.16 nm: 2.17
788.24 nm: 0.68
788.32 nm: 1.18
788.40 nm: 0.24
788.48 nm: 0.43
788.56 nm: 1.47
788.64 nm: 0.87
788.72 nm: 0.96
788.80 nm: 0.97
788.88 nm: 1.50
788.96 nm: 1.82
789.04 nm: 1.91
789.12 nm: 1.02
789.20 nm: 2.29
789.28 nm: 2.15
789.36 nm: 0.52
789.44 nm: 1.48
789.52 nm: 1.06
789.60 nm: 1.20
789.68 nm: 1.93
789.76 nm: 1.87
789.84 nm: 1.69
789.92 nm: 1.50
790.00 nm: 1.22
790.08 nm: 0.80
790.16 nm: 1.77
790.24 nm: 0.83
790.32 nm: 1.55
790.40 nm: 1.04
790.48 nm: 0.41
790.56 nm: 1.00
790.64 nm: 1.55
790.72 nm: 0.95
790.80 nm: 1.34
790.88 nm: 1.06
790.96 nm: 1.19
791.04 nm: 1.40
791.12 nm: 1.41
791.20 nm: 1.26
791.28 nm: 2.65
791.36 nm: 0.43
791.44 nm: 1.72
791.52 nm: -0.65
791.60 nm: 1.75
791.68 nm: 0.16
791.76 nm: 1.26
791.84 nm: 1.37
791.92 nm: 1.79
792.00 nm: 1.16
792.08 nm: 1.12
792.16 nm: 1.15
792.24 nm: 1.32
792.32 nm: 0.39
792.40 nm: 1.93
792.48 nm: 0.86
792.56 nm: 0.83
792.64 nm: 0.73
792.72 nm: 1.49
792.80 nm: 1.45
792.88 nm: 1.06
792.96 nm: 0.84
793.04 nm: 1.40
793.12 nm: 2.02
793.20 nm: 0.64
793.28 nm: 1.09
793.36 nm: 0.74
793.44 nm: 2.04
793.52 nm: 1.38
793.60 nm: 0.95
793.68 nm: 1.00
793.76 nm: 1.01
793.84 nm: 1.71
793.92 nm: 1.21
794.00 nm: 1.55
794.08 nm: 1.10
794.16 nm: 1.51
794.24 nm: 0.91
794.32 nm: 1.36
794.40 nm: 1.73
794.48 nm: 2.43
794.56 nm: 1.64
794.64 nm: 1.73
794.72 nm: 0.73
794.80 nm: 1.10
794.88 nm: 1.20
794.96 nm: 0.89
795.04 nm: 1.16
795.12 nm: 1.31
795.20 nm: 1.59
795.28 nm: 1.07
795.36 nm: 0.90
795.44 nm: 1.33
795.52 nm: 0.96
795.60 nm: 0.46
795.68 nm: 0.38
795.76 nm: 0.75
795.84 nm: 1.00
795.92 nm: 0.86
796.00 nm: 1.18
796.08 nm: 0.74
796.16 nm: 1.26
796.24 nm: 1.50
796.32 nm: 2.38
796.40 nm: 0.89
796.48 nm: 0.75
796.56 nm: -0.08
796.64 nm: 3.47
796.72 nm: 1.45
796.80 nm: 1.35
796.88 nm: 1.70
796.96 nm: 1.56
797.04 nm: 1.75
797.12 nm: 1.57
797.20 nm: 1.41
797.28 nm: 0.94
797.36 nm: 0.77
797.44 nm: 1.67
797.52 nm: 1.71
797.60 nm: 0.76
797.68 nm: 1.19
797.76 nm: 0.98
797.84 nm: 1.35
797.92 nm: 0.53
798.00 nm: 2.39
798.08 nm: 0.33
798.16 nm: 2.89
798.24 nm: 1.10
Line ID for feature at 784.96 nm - [S II] 6716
